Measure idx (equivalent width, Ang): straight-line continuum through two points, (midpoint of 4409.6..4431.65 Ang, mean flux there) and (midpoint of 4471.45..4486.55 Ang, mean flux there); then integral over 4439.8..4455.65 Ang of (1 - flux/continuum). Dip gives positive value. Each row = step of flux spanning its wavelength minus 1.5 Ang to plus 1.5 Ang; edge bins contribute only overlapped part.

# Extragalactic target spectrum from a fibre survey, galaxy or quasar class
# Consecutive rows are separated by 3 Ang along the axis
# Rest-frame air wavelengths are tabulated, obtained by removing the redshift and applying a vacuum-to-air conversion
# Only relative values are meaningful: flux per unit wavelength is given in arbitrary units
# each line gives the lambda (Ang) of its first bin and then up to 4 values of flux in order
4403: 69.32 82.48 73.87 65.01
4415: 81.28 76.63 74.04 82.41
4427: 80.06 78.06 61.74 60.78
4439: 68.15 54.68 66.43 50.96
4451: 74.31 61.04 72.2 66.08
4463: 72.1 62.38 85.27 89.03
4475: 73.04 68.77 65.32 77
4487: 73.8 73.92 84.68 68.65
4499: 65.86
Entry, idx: 2.8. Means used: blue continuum 76.6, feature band 61.9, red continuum 73.7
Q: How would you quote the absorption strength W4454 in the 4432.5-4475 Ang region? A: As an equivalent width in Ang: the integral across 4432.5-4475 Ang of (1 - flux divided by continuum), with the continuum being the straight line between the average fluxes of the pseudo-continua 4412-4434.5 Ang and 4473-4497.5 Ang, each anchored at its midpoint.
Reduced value 3.8 Ang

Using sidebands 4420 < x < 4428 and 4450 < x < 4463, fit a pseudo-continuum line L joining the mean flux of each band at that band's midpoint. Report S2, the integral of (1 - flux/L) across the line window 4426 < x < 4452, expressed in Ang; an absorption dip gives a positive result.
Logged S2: 3.01 Ang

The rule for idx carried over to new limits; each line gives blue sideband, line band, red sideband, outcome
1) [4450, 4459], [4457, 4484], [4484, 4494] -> -0.1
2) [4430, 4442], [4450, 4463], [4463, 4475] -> 0.7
